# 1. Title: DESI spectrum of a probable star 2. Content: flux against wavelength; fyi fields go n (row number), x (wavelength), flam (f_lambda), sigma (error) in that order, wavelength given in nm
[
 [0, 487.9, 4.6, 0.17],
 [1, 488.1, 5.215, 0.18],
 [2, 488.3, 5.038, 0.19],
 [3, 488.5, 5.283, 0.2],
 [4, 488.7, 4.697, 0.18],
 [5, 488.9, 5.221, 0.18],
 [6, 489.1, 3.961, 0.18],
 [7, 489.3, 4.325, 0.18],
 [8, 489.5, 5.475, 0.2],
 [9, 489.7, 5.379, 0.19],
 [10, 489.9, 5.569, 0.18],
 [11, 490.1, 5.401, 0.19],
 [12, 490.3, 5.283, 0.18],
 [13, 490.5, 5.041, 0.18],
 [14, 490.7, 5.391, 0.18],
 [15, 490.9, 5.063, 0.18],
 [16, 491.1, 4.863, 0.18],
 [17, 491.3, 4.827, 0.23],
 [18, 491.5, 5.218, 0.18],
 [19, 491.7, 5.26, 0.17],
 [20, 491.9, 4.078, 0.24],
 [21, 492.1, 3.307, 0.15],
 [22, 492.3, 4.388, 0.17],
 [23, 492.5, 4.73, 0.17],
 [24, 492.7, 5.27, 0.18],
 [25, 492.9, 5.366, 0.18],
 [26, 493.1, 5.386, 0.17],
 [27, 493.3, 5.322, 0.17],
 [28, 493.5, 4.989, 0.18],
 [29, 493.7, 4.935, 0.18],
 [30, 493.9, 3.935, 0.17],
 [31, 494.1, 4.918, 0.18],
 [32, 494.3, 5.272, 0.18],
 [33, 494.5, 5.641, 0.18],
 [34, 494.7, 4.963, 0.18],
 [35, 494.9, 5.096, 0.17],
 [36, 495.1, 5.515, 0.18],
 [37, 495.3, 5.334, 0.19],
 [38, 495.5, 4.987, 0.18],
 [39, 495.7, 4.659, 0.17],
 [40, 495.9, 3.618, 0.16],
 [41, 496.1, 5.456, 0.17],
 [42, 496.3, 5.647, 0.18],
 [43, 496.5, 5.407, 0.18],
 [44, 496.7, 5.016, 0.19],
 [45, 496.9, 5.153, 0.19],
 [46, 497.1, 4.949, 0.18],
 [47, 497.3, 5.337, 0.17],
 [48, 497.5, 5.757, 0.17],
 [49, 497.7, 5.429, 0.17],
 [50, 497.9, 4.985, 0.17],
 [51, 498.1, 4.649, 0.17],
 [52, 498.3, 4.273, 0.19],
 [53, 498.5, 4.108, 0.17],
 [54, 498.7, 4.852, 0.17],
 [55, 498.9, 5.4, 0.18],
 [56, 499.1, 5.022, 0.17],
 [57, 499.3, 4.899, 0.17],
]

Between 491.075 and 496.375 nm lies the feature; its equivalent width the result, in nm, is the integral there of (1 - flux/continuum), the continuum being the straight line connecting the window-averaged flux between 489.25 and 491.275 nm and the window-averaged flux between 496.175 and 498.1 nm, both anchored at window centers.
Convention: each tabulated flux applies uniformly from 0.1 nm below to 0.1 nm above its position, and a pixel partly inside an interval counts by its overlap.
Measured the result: 0.31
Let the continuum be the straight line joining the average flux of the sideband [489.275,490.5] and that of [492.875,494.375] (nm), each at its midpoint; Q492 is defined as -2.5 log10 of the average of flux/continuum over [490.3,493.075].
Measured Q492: 0.06 mag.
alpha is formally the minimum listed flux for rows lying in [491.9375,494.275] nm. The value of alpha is 3.307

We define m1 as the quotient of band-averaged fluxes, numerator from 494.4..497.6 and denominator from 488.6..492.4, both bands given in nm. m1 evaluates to 1.06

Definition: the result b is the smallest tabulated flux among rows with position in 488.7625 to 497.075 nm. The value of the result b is 3.307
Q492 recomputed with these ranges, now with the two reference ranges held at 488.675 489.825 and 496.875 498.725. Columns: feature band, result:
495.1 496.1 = 0.02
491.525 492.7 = 0.09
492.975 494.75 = -0.03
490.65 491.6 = -0.04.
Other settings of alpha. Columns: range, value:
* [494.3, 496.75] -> 3.618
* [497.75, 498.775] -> 4.108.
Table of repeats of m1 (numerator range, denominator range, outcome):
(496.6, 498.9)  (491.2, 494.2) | 1.04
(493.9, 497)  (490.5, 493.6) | 1.04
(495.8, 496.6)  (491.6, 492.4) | 1.18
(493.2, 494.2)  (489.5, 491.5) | 0.92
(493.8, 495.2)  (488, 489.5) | 1.04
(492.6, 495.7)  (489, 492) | 1.02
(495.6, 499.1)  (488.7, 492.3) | 1.02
